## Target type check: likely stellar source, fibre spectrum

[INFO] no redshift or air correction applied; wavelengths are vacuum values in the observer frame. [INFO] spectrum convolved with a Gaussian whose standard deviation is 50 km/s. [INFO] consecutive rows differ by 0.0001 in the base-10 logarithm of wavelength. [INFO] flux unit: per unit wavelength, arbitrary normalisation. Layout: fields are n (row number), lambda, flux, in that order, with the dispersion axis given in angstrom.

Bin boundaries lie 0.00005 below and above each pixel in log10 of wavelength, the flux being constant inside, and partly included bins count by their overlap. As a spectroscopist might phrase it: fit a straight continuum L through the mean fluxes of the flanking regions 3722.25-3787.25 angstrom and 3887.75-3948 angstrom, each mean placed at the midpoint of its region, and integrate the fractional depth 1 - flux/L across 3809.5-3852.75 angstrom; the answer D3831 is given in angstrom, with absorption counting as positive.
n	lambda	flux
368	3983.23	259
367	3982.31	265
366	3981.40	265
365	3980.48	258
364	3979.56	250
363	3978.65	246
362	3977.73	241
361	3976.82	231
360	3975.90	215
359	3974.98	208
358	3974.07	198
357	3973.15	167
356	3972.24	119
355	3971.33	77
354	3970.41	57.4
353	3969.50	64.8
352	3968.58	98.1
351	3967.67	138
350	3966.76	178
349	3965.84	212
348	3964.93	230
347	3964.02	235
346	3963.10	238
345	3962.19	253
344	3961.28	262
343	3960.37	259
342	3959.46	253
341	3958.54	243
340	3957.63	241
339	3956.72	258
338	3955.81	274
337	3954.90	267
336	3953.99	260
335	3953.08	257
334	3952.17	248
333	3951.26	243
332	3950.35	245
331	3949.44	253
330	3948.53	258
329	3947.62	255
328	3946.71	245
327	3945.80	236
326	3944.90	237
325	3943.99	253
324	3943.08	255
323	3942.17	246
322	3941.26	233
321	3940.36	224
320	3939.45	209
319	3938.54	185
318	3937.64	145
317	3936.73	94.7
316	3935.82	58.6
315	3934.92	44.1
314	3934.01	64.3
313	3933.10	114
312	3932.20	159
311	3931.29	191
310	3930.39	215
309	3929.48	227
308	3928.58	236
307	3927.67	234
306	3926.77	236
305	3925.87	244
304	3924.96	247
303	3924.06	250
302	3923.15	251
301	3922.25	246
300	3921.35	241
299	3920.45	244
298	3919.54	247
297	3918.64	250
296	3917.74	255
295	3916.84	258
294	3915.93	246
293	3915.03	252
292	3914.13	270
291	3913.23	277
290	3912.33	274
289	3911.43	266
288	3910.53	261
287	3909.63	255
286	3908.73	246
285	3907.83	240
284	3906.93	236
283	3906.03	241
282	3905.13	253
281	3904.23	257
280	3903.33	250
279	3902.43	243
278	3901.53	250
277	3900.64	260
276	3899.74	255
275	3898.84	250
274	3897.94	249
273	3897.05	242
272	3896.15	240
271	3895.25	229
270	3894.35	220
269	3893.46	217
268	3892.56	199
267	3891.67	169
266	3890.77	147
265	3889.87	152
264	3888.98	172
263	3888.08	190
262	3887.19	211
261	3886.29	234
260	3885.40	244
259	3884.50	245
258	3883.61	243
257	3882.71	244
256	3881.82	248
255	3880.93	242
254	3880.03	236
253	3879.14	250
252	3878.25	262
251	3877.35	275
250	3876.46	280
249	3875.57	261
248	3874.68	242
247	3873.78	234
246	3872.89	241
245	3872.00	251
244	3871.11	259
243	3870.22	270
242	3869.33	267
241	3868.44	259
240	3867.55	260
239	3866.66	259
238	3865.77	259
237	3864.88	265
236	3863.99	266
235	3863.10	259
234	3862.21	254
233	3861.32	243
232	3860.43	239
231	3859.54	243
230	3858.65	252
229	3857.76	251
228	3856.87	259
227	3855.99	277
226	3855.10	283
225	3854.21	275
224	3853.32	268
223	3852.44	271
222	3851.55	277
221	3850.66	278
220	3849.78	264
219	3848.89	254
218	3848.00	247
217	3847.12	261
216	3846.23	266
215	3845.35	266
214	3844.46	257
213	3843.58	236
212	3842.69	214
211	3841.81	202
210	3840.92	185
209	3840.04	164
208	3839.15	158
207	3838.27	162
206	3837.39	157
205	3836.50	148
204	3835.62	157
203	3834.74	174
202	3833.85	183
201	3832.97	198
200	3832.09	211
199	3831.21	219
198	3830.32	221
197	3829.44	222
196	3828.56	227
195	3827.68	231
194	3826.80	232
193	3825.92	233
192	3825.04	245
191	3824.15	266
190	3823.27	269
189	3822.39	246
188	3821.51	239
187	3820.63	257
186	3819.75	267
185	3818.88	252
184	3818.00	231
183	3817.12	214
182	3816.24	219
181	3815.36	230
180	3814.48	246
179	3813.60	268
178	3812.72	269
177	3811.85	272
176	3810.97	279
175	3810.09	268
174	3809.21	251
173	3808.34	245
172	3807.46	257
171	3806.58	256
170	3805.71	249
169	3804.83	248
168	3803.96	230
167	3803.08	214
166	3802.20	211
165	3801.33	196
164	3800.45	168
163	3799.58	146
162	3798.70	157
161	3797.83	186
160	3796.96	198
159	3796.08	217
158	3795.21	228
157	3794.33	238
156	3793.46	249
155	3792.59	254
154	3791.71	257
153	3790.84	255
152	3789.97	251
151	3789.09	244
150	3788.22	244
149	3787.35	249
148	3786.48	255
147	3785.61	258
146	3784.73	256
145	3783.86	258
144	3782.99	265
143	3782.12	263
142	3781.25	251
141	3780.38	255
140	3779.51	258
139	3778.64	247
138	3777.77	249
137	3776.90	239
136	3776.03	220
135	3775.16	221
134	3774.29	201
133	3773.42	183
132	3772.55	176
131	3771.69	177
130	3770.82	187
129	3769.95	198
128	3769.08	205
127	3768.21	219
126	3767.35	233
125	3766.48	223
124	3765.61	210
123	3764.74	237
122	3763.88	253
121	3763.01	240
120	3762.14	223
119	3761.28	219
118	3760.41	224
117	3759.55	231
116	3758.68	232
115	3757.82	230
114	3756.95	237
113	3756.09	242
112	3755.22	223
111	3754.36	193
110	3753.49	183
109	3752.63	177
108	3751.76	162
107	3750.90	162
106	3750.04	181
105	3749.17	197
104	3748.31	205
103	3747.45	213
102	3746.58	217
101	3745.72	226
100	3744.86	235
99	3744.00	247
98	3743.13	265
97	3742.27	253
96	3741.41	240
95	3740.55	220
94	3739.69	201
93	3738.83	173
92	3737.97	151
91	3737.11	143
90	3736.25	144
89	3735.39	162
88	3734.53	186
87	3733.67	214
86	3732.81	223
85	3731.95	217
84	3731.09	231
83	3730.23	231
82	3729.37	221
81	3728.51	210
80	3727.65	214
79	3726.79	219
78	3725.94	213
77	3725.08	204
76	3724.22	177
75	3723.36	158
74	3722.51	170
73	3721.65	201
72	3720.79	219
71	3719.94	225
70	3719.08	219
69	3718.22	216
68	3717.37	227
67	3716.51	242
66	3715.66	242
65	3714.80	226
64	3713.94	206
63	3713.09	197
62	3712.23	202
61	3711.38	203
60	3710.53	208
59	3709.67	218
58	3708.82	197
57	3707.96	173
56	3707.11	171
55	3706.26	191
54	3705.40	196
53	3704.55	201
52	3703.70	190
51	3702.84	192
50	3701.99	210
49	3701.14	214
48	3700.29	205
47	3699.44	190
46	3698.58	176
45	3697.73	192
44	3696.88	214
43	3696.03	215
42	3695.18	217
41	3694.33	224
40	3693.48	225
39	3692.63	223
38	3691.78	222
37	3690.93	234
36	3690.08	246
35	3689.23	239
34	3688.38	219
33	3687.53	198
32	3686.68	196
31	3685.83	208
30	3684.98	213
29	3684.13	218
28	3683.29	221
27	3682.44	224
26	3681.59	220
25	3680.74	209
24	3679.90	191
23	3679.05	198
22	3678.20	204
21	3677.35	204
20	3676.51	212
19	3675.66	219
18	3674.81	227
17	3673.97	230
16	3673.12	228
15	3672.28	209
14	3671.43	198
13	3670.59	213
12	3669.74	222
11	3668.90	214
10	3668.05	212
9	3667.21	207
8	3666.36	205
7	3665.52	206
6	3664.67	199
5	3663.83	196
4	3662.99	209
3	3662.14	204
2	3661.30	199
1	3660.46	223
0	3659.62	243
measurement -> -2.5 angstrom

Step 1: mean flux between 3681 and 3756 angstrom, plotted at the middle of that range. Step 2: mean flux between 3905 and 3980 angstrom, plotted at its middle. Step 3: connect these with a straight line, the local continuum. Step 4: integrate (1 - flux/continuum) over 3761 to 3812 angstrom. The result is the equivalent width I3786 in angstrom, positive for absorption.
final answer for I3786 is -4.84 angstrom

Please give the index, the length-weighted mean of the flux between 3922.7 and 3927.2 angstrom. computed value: 245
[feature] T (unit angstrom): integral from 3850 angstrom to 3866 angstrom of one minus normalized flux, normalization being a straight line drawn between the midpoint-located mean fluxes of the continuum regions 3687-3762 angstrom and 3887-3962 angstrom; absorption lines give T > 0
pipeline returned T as -3.0 angstrom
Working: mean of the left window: 208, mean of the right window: 228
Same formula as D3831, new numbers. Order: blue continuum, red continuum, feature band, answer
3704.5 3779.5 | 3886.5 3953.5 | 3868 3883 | -2.3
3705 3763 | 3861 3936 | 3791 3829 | -2.7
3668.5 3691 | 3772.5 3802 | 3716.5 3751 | 2.4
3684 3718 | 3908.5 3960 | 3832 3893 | -3.3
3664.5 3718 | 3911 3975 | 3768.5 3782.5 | -0.6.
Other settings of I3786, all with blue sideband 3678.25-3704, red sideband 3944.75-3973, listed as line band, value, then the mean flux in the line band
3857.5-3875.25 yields -3.3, 254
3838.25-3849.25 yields -0.5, 223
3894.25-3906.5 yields -1.8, 246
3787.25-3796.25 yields -1.4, 245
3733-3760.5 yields 0.9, 205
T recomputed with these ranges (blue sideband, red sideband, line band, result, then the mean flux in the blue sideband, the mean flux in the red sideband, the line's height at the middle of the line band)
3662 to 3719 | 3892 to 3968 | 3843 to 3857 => -2.6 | 210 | 230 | 223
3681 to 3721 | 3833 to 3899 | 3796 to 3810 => 0.6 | 211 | 234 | 226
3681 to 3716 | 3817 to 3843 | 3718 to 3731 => 0.2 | 209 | 213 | 210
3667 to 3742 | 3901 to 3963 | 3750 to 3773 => 0.3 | 207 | 231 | 213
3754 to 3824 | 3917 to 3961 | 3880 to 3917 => -1.8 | 233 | 222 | 225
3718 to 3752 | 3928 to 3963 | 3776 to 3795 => -4.0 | 204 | 216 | 207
